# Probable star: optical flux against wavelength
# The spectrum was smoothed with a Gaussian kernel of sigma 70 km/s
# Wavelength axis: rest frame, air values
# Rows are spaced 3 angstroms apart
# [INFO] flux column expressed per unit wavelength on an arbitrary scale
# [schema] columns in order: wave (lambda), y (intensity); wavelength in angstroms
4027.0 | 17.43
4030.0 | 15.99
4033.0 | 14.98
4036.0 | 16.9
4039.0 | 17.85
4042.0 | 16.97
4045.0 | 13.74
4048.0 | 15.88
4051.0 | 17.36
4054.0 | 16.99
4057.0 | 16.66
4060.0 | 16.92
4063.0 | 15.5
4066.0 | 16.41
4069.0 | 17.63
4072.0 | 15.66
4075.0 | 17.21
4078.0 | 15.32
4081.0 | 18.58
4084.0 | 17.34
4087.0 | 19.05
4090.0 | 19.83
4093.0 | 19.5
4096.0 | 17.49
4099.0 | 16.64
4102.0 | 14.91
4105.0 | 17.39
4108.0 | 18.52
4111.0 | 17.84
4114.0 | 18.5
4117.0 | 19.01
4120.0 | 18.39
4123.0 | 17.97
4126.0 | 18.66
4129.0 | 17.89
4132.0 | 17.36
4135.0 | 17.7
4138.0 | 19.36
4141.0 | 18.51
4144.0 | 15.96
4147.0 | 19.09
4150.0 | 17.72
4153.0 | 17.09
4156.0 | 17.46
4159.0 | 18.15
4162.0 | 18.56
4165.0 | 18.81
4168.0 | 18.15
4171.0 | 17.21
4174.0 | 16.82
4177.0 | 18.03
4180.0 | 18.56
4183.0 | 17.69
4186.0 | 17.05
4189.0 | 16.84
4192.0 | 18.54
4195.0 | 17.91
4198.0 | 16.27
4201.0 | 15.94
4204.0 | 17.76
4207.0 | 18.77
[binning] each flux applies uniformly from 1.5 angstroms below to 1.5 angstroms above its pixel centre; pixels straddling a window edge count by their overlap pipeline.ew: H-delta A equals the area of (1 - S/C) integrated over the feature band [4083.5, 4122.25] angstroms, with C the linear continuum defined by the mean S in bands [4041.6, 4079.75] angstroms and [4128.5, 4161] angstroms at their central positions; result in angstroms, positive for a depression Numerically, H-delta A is -2.2 angstroms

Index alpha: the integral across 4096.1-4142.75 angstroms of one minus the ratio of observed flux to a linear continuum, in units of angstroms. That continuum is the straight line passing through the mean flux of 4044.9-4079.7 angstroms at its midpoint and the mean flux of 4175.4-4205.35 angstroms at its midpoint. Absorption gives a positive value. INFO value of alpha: -2.8 angstroms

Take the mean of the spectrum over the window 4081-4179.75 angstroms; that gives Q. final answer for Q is 18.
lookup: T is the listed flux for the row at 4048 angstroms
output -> 15.88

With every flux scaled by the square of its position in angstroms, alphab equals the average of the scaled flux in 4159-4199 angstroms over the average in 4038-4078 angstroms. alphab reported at 1.14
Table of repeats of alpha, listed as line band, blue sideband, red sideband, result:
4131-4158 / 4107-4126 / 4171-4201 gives 0.3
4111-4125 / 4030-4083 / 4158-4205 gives -1.1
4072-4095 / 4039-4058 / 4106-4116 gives -0.6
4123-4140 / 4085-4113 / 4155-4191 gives -0.3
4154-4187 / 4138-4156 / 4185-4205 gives -0.7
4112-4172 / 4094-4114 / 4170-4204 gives -2.6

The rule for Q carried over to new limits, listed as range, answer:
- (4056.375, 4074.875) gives 16.5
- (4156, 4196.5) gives 17.9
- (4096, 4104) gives 16.2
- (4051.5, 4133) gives 17.5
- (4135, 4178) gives 17.9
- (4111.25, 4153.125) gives 18.1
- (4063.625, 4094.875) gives 17.6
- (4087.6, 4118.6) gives 18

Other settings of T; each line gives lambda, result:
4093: 19.5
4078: 15.32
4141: 18.51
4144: 15.96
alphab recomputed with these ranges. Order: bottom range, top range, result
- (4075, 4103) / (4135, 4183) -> 1.05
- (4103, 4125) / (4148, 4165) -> 1.01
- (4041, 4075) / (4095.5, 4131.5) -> 1.12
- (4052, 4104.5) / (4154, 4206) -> 1.08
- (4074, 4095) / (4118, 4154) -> 1.02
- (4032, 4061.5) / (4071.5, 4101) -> 1.10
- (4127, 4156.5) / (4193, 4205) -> 0.98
